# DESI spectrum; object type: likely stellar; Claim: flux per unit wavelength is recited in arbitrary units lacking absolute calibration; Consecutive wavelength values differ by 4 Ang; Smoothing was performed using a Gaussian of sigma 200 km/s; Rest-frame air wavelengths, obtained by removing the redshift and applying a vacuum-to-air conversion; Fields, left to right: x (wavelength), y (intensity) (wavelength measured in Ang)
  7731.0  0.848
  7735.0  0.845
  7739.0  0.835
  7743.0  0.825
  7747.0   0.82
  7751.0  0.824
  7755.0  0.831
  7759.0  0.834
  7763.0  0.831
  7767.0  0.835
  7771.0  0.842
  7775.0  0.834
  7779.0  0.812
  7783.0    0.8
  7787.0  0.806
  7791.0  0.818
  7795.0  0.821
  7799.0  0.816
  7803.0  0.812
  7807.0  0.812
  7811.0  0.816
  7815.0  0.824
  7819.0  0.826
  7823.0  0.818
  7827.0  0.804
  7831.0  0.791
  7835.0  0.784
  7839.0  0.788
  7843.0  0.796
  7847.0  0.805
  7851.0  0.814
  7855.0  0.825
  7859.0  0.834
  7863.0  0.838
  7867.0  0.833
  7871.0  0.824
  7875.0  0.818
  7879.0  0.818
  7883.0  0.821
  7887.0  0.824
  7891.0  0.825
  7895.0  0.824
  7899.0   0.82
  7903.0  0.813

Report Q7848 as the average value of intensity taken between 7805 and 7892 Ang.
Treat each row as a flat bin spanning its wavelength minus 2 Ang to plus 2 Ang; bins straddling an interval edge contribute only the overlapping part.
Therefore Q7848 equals 0.815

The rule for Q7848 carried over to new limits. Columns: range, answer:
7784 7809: 0.814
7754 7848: 0.815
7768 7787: 0.821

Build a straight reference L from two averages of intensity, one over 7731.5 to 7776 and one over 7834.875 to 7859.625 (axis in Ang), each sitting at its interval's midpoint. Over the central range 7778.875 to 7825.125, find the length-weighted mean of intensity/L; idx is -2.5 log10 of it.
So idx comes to 0.01 mag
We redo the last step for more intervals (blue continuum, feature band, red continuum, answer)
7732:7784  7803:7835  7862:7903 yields 0.02 mag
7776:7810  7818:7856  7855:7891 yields 0.02 mag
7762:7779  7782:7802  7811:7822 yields 0.02 mag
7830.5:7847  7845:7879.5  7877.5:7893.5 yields -0.02 mag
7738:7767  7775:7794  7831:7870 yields 0.01 mag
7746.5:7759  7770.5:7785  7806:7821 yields 0.01 mag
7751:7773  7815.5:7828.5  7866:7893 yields 0.01 mag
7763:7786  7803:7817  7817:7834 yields 0.00 mag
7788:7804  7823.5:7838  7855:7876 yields 0.04 mag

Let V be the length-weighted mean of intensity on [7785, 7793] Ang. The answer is 0.812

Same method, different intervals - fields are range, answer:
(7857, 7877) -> 0.829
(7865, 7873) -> 0.829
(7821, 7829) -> 0.811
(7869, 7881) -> 0.82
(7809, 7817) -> 0.82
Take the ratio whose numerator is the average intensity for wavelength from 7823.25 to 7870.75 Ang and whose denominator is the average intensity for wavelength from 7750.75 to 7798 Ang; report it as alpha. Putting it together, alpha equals 0.98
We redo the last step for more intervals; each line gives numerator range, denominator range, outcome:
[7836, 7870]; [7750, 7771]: 0.98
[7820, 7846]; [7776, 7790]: 0.99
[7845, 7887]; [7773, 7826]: 1.01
